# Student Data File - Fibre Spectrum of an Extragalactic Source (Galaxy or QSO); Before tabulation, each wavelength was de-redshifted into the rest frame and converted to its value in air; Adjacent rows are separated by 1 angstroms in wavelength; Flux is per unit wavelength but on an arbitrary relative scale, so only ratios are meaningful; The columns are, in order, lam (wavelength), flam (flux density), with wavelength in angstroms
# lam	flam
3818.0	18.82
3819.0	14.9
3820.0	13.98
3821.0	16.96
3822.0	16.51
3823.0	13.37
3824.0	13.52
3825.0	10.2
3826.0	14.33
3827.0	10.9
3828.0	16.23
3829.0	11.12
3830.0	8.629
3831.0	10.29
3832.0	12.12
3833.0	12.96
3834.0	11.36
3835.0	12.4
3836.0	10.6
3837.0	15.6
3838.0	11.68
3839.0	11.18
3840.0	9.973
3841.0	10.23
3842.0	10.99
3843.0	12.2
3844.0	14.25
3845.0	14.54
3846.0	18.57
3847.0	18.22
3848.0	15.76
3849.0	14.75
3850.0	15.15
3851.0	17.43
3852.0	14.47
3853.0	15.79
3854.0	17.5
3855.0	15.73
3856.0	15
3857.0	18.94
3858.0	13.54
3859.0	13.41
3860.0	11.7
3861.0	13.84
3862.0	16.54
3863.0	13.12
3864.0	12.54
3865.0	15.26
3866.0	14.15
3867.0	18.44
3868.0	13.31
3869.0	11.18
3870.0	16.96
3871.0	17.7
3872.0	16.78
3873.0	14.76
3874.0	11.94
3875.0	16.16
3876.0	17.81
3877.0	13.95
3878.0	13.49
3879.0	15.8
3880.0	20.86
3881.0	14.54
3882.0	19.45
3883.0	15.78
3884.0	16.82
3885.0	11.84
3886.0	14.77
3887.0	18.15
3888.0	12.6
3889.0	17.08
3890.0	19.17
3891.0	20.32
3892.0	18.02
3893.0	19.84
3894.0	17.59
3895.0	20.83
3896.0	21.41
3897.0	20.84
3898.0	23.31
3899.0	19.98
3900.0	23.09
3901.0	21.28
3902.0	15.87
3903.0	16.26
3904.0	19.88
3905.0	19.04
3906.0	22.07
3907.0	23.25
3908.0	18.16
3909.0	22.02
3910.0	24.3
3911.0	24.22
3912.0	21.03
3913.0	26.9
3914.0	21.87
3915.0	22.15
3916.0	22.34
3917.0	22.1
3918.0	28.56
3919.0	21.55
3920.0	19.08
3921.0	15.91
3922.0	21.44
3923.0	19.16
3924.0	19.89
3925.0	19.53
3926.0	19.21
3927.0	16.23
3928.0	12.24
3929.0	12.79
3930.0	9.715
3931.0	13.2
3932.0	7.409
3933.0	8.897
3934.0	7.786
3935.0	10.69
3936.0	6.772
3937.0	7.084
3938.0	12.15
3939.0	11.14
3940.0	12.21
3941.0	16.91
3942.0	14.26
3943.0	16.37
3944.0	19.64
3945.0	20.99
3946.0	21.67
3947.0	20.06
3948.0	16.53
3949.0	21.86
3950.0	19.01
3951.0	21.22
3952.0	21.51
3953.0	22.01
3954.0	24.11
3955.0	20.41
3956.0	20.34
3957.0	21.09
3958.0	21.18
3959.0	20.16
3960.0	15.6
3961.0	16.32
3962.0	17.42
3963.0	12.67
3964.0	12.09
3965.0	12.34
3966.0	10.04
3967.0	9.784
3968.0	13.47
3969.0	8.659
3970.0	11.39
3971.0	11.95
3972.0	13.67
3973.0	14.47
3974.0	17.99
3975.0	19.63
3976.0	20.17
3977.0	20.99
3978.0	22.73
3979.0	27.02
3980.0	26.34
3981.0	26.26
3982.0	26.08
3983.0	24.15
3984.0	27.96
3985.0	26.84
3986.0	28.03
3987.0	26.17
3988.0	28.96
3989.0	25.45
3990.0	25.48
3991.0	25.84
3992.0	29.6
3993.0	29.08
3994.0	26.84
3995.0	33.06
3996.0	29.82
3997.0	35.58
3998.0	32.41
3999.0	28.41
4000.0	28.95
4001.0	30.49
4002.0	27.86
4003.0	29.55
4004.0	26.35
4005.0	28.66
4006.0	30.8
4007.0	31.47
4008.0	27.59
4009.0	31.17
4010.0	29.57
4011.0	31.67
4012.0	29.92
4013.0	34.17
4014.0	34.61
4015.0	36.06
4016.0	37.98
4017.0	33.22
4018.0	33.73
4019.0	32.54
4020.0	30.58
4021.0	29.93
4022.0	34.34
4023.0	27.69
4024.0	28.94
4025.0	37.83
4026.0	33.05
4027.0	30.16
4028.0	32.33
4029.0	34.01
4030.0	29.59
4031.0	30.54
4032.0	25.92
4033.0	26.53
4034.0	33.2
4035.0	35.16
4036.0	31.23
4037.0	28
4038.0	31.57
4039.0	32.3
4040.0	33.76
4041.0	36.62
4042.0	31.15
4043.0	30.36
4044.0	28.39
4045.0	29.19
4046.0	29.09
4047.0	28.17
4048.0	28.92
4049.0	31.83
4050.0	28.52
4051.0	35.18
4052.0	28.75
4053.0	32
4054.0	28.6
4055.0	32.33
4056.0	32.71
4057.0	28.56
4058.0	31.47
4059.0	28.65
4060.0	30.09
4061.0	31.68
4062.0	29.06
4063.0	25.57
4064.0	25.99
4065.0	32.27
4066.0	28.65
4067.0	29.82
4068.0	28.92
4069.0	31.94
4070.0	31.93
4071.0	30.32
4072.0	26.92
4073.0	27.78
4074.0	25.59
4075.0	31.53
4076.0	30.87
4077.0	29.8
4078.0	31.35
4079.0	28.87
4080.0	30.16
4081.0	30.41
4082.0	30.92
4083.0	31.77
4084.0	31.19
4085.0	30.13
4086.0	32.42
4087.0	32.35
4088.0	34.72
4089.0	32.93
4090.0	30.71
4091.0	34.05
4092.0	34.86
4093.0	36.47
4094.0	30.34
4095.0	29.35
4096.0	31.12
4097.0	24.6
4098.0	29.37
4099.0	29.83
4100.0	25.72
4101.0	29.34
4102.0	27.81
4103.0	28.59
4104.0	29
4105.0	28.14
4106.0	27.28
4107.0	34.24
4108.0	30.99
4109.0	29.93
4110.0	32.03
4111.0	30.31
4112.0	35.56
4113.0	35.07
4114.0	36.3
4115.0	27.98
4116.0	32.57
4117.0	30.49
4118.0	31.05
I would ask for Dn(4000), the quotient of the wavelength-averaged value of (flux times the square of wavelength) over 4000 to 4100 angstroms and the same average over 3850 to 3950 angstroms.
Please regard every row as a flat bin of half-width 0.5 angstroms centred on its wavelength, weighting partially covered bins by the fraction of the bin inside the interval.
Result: 1.95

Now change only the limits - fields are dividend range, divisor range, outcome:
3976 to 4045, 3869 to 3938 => 1.80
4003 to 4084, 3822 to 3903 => 2.20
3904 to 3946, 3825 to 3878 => 1.29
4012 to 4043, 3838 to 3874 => 2.40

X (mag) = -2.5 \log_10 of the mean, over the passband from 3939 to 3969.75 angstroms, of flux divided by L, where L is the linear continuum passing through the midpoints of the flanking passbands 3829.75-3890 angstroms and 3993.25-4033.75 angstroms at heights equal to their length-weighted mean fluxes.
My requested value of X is 0.39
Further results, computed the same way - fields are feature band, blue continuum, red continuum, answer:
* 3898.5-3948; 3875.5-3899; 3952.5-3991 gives 0.047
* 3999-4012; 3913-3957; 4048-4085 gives -0.217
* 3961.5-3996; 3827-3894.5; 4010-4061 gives 0.239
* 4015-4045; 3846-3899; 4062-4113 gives -0.195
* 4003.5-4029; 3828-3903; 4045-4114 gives -0.219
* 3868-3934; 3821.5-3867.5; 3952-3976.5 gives -0.204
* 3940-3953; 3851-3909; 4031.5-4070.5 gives 0.167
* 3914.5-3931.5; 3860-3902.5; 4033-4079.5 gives 0.078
